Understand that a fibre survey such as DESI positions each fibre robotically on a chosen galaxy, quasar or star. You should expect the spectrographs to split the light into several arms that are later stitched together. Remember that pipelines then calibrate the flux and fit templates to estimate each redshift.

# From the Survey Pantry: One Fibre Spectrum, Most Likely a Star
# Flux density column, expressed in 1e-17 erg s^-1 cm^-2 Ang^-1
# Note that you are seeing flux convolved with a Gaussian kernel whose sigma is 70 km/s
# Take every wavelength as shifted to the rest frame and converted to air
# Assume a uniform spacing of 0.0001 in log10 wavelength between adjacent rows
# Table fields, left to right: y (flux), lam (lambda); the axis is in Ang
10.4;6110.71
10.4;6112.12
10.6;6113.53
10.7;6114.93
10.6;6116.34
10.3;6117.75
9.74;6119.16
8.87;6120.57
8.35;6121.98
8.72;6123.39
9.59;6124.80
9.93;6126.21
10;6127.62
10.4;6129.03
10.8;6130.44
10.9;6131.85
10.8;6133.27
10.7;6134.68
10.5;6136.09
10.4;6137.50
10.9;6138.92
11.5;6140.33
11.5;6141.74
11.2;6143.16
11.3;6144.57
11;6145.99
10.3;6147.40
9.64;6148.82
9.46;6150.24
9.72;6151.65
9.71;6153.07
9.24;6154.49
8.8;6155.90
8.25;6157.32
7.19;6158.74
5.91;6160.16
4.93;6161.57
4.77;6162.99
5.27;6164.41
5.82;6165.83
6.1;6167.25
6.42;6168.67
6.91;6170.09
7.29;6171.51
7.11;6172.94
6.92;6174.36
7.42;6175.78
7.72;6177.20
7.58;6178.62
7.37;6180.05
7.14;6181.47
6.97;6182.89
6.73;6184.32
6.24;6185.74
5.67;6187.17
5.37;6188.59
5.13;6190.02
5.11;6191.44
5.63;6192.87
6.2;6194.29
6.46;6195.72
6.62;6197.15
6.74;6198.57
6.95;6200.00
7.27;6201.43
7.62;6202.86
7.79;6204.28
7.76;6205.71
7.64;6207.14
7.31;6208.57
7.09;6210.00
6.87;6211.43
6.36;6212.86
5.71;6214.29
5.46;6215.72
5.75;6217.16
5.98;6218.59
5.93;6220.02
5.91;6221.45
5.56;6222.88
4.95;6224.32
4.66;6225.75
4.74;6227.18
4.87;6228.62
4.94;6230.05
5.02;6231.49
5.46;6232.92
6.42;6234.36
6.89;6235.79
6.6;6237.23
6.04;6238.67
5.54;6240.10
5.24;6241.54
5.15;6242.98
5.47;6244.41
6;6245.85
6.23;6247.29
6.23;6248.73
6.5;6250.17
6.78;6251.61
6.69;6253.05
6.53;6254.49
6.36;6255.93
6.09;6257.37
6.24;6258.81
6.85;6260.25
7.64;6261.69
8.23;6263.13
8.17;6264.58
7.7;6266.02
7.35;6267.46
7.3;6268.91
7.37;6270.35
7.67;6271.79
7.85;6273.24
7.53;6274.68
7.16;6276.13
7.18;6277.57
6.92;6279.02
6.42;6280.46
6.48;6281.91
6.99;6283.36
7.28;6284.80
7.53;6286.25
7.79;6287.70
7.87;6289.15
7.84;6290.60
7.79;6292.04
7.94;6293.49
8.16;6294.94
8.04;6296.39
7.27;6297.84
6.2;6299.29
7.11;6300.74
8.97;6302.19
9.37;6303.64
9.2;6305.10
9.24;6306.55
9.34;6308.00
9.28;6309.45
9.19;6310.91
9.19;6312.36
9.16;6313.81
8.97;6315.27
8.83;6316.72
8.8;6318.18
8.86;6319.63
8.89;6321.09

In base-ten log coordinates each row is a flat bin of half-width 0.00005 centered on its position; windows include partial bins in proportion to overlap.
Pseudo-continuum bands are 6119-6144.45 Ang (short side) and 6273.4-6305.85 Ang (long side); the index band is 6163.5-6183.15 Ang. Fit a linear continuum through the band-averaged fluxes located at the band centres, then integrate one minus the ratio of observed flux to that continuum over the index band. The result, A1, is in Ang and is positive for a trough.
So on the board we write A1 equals 5.6 Ang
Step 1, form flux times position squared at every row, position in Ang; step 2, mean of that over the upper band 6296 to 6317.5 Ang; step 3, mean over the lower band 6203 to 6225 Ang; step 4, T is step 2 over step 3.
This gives 1.4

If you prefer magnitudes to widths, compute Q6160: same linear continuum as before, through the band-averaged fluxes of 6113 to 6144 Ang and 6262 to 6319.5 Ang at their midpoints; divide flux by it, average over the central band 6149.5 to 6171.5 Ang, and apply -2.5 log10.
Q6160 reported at 0.337 mag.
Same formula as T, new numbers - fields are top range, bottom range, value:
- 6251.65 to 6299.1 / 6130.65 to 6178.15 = 0.88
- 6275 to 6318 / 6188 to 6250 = 1.36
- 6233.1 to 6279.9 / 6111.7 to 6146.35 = 0.68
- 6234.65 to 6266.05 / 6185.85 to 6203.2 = 1.06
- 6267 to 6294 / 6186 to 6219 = 1.17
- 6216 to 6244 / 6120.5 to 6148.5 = 0.55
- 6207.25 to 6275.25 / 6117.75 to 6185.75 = 0.75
